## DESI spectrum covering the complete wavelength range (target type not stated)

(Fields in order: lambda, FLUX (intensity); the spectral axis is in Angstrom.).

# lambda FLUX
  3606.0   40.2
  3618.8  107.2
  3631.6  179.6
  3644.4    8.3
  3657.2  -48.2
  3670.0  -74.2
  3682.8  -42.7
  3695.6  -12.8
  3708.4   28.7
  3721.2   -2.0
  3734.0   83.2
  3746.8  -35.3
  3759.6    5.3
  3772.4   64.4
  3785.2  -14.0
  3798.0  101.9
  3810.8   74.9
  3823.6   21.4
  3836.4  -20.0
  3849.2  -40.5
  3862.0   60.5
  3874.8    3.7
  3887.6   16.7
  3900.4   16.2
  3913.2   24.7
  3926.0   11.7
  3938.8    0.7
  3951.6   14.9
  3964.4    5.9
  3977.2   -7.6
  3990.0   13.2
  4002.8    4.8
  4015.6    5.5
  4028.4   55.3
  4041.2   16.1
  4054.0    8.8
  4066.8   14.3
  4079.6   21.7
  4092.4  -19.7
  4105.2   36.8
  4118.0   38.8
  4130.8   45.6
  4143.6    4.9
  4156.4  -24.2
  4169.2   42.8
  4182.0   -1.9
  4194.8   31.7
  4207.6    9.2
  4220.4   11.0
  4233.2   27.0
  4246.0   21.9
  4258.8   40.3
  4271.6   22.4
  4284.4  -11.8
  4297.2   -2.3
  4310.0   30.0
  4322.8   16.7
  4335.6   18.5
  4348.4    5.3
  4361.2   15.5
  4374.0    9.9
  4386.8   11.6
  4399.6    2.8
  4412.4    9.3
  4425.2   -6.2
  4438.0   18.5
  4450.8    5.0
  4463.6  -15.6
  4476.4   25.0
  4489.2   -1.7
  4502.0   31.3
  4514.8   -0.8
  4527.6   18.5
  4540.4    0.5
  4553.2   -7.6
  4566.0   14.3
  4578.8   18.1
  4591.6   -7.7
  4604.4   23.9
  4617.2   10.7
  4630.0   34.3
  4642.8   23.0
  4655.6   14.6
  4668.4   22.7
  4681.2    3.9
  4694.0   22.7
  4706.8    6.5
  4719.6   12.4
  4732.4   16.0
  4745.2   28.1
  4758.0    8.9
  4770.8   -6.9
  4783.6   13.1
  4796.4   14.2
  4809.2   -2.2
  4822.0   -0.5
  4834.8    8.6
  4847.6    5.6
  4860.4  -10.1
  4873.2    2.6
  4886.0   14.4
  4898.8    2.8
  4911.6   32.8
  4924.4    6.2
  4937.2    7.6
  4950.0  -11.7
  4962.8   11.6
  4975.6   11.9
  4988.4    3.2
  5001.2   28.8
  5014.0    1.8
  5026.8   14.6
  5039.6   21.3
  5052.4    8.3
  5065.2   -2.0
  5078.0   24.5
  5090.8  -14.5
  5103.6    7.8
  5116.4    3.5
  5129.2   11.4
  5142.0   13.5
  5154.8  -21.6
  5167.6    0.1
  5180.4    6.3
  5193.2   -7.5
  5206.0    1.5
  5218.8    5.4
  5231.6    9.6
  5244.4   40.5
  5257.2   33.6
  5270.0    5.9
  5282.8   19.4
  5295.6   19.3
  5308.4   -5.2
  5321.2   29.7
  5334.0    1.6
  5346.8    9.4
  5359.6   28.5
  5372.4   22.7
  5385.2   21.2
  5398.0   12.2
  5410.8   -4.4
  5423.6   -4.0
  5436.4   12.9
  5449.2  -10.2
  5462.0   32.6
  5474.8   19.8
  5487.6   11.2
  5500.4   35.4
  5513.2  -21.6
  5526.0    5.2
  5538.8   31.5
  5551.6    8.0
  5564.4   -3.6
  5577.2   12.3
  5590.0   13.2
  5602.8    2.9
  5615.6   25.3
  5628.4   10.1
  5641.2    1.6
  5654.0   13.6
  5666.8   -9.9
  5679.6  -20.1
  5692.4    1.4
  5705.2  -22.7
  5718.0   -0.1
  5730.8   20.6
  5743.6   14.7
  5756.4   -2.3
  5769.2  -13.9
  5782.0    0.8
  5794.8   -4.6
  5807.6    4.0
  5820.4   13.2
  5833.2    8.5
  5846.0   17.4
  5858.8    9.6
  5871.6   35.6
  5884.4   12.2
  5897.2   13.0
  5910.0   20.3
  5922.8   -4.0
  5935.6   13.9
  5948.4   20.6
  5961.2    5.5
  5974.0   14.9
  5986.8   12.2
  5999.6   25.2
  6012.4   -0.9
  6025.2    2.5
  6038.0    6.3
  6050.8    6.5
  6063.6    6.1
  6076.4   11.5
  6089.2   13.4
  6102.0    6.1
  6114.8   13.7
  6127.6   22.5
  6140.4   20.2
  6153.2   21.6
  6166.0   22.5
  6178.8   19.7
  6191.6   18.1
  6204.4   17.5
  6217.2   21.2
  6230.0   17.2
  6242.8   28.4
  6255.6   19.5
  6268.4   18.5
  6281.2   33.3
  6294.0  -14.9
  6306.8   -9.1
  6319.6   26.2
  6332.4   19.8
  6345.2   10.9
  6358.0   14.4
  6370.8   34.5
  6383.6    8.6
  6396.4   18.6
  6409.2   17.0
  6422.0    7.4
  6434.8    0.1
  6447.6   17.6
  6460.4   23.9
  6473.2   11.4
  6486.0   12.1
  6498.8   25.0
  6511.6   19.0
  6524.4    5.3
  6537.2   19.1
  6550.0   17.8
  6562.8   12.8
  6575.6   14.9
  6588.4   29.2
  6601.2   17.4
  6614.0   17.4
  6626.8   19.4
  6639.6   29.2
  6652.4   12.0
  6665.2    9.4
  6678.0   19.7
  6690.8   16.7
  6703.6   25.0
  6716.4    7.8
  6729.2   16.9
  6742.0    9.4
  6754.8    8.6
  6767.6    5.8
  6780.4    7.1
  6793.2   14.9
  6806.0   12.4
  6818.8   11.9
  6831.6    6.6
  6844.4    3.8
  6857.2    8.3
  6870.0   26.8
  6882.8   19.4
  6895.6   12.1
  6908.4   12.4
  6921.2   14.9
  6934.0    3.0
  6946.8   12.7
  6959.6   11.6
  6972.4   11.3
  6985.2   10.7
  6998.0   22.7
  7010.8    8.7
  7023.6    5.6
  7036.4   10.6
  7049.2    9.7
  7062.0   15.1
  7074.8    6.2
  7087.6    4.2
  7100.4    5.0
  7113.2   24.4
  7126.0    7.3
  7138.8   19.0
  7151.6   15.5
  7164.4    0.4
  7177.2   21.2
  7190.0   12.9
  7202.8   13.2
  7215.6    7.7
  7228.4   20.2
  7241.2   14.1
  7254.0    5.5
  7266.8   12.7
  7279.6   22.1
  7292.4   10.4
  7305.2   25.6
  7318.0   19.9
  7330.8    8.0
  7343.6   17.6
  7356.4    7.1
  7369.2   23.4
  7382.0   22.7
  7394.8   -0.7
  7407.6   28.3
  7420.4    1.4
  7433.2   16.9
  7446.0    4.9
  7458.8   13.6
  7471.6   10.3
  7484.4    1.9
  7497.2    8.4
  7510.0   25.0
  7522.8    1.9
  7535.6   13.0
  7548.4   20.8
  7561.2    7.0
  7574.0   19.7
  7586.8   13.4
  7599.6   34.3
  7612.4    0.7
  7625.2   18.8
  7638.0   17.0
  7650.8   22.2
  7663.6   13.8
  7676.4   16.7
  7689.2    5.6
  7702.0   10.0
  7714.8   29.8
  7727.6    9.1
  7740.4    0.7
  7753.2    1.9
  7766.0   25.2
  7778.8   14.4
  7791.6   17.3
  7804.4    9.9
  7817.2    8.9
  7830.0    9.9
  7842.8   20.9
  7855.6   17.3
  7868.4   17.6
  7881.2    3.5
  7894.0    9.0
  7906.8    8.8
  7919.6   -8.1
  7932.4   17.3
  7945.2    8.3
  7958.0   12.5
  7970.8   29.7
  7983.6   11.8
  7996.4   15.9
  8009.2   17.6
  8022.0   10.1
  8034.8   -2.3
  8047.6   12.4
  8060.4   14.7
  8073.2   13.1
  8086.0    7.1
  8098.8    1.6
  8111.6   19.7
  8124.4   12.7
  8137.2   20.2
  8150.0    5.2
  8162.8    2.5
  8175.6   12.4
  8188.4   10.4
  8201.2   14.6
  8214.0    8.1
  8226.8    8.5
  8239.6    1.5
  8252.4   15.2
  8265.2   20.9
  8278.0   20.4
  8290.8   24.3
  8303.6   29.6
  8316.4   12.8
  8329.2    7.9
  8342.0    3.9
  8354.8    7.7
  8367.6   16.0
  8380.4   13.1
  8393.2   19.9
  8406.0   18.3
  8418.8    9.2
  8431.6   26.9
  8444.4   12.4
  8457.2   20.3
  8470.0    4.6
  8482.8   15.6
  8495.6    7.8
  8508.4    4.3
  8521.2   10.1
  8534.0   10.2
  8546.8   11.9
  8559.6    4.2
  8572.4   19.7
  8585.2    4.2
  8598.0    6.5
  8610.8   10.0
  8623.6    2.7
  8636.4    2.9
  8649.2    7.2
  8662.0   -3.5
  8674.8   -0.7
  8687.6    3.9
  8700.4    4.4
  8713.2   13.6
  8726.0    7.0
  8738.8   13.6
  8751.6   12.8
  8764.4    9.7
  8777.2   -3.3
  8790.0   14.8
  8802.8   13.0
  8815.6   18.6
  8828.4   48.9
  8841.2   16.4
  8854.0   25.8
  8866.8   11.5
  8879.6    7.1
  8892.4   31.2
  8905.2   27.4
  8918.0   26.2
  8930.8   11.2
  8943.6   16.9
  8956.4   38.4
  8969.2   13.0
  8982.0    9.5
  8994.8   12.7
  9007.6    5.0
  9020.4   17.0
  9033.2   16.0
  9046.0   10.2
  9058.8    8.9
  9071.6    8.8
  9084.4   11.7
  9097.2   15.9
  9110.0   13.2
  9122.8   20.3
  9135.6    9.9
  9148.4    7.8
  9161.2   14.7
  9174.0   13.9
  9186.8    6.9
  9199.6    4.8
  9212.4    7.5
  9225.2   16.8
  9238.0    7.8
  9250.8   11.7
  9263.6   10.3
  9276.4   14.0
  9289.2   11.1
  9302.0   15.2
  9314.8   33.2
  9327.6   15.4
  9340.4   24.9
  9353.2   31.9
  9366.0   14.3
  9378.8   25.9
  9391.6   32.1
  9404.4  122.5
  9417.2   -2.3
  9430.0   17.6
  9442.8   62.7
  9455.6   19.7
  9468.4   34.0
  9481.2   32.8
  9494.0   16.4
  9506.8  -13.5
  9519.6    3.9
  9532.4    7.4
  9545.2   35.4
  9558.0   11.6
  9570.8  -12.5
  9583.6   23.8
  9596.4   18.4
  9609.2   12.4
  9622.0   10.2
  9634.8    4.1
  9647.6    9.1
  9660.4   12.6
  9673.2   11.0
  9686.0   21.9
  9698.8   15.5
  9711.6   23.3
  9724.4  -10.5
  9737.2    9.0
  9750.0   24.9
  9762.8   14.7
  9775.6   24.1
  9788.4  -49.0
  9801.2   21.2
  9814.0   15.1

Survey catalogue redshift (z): 1.52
